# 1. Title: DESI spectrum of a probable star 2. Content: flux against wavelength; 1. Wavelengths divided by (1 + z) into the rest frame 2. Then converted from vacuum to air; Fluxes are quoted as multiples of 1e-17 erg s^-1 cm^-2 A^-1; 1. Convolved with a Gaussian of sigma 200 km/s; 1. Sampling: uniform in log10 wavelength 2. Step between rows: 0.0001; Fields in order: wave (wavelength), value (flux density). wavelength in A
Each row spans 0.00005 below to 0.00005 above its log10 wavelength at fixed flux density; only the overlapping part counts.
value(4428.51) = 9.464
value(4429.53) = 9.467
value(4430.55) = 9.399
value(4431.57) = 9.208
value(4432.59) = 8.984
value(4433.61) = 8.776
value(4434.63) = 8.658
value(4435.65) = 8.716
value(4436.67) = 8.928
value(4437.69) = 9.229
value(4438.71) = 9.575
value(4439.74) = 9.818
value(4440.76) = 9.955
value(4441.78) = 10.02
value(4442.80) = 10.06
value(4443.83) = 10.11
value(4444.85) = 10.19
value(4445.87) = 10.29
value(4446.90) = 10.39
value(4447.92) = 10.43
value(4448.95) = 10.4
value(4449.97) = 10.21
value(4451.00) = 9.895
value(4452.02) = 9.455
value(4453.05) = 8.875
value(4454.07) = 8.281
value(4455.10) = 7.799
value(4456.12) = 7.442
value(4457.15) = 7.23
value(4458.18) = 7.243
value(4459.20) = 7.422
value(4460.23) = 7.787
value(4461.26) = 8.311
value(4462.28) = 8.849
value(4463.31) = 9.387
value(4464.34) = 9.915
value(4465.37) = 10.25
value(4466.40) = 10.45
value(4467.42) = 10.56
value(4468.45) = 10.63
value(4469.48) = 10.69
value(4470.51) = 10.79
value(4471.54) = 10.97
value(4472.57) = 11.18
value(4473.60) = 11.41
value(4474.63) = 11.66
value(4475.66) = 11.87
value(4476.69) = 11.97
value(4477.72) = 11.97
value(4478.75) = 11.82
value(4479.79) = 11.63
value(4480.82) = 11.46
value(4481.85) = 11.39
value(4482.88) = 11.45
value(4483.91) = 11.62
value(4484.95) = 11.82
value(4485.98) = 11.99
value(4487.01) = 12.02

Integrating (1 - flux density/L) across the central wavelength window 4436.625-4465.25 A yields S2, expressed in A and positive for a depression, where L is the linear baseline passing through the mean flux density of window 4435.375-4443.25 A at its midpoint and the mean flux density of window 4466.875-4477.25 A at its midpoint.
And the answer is 2.5 A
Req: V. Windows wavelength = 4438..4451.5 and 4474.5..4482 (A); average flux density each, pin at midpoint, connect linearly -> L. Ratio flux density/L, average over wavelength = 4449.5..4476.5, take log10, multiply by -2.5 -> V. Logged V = 0.15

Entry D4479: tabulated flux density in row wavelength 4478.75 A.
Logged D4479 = 11.82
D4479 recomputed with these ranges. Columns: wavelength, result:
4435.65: 8.716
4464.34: 9.915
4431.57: 9.208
